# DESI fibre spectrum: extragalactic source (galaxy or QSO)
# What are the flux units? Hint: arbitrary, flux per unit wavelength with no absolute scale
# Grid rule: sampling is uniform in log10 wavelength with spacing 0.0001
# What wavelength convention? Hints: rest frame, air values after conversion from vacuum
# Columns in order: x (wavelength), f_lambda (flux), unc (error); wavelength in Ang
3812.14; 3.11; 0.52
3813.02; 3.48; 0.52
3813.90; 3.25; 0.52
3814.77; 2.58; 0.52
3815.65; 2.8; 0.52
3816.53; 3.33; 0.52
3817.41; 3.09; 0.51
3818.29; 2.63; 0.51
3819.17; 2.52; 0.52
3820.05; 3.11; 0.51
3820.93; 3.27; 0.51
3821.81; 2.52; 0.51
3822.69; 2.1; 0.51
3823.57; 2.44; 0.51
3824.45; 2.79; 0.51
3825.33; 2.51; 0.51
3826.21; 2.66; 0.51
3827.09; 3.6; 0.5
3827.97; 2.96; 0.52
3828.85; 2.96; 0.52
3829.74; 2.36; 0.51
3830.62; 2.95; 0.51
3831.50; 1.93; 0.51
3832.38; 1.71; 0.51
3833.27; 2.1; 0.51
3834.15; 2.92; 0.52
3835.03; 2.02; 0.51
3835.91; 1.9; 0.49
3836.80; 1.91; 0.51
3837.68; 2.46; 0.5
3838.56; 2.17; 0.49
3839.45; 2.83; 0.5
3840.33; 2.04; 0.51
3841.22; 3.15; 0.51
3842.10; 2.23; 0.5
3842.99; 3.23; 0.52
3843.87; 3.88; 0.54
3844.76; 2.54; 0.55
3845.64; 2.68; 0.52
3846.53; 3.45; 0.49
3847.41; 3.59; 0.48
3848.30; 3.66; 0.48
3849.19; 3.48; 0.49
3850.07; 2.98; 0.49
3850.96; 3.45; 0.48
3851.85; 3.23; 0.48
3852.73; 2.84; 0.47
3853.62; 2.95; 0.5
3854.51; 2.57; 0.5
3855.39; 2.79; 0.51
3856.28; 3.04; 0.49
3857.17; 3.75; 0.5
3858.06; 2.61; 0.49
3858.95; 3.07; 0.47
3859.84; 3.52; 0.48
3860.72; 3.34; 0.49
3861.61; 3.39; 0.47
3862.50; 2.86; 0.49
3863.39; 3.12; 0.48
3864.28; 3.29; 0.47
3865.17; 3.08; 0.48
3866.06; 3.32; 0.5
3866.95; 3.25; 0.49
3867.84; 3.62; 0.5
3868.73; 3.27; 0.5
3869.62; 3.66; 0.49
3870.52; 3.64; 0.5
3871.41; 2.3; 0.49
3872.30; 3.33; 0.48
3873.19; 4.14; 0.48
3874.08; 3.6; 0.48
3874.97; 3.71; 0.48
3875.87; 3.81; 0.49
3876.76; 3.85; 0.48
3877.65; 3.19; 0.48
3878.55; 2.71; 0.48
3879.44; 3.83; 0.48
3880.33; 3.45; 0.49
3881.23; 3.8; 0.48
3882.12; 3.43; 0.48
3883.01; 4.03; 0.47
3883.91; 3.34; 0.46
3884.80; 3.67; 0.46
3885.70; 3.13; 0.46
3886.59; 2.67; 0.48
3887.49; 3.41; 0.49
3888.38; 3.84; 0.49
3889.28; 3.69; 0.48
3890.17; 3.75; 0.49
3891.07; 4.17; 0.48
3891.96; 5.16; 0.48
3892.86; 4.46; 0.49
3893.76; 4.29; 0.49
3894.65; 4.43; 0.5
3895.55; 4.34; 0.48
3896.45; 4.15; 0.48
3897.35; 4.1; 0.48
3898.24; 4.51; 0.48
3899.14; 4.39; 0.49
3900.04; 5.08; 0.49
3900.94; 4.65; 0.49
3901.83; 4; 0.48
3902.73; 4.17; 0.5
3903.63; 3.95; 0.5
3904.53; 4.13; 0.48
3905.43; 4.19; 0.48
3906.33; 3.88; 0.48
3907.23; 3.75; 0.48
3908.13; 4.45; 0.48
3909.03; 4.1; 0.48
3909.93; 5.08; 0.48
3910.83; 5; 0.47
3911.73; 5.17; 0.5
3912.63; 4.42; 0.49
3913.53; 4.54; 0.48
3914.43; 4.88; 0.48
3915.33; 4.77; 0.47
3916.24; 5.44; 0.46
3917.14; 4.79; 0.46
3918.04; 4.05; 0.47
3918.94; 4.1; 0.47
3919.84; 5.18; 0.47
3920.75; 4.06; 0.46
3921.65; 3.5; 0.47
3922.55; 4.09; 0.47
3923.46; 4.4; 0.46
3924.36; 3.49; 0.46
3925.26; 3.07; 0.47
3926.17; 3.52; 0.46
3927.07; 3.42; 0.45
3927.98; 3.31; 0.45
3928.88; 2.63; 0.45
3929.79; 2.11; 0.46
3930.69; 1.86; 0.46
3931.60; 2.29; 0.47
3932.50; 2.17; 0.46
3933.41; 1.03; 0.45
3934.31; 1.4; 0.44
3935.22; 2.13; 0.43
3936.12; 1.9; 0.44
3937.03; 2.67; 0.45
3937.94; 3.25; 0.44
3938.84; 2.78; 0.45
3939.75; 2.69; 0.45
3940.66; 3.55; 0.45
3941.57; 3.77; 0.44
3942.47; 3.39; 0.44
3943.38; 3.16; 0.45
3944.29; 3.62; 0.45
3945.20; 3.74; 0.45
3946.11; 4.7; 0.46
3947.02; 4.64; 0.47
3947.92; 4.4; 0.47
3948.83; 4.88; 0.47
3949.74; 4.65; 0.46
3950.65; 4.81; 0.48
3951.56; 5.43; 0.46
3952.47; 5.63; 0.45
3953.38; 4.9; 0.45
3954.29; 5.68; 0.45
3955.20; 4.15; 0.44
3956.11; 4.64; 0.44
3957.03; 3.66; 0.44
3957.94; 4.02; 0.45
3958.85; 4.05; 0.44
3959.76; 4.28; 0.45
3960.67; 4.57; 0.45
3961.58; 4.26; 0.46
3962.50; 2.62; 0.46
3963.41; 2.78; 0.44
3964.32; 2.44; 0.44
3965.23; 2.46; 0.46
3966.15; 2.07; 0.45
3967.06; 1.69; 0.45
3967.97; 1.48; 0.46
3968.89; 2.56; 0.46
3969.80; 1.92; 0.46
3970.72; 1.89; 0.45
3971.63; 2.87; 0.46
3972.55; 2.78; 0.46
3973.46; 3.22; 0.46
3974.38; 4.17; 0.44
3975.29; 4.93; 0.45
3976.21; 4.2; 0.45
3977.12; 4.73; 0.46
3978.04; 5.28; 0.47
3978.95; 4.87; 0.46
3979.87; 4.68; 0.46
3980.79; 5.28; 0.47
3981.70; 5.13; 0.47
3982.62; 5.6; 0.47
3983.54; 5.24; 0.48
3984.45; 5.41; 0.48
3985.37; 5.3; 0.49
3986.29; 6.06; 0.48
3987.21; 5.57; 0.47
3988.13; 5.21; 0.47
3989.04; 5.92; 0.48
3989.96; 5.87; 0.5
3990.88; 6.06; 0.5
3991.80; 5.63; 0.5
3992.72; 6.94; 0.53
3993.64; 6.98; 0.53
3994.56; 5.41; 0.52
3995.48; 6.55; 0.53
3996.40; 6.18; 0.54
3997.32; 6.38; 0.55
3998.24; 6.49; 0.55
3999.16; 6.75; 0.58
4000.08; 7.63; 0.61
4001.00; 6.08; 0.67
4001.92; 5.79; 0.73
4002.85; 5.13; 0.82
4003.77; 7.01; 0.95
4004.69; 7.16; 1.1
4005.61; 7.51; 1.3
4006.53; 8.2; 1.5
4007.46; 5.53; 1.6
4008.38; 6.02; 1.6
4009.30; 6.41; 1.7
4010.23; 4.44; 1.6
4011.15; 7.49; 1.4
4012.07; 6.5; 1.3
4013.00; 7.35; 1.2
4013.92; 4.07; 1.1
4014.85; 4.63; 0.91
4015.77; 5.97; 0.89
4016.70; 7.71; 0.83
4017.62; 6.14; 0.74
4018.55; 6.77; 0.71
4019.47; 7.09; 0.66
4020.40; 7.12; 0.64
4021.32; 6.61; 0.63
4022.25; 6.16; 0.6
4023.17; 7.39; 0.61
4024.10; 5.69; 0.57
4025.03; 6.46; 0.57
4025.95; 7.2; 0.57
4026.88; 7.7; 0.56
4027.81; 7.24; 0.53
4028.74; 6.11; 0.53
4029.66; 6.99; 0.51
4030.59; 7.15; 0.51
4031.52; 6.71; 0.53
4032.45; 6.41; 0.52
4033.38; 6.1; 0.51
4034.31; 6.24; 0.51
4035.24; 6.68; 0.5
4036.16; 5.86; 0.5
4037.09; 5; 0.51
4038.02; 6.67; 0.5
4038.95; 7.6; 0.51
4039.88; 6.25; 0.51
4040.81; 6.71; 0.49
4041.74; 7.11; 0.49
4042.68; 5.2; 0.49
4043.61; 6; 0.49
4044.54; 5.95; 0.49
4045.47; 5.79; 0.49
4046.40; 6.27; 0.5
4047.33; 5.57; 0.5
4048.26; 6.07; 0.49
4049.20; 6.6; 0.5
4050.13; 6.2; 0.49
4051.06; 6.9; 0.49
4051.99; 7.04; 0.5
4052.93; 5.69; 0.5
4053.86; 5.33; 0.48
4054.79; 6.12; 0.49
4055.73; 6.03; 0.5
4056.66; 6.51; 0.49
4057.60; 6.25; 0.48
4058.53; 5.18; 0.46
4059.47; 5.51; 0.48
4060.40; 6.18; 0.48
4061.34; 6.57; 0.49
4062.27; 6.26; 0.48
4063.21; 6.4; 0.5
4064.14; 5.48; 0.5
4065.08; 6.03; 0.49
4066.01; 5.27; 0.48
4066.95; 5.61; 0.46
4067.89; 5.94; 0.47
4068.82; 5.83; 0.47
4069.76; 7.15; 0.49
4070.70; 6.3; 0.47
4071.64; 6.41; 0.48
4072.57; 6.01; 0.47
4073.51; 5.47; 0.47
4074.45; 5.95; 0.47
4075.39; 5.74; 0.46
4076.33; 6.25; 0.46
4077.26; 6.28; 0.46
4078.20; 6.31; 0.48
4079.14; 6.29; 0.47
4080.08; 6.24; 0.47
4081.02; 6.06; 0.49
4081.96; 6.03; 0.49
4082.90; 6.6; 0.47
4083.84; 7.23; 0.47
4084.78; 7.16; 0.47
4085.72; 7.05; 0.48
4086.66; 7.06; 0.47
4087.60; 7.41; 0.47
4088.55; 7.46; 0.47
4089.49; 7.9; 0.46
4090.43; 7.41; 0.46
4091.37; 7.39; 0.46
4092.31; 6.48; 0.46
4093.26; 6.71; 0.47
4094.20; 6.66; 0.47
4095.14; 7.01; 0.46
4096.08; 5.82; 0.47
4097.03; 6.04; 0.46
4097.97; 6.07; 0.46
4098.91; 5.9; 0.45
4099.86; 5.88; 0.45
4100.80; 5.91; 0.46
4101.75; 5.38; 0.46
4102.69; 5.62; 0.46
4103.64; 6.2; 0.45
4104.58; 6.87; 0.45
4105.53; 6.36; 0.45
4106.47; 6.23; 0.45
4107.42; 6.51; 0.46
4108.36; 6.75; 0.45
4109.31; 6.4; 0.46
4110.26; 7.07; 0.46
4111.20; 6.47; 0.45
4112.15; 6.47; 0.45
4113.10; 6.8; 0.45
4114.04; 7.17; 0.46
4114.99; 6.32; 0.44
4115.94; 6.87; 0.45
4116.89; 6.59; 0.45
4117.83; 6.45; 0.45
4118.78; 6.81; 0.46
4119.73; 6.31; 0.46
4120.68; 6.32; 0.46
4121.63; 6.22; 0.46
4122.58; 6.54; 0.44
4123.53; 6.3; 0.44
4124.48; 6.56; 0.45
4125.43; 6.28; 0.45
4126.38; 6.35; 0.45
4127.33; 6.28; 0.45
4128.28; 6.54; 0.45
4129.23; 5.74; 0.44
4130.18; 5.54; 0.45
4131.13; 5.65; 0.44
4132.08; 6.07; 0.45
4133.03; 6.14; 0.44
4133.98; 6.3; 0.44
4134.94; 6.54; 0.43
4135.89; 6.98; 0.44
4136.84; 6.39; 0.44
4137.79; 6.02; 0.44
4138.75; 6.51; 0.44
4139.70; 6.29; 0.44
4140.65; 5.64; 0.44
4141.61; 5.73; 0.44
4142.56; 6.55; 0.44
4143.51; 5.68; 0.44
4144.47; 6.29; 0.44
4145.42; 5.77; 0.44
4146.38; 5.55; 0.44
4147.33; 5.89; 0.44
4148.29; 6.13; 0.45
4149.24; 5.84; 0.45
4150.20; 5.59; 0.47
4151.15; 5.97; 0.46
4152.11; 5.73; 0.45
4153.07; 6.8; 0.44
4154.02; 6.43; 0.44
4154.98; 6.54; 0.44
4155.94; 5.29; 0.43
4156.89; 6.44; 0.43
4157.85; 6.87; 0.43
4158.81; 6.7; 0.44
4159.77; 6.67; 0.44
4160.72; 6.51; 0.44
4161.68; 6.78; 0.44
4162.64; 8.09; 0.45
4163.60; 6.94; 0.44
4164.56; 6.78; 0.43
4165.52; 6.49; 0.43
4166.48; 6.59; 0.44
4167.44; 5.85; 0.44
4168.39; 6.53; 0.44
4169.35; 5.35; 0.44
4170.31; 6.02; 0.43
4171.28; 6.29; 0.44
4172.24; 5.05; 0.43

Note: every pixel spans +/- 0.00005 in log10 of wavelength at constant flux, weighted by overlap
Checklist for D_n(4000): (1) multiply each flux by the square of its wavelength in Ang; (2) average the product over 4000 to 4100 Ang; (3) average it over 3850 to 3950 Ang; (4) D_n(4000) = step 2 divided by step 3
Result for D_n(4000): 1.89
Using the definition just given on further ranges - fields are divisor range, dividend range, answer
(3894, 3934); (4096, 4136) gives 1.77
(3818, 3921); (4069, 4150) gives 2.06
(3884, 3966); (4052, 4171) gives 1.79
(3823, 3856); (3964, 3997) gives 1.77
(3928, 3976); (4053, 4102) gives 2.01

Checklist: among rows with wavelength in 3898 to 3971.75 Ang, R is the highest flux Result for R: 5.68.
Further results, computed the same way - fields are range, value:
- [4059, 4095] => 7.9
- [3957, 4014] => 8.2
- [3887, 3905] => 5.16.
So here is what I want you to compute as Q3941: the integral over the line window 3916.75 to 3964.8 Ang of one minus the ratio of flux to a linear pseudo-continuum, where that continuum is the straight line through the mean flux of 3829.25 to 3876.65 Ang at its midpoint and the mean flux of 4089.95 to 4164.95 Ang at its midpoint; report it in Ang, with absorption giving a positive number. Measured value 5.3 Ang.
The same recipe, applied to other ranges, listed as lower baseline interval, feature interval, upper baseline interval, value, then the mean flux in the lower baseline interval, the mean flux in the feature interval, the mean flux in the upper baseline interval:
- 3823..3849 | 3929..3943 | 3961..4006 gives 5.7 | 2.68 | 2.47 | 4.86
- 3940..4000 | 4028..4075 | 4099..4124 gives -4.9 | 4.51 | 6.18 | 6.41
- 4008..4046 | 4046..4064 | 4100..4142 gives 0.7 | 6.41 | 6.13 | 6.33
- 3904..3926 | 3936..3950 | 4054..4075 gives 3.1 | 4.34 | 3.64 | 6.01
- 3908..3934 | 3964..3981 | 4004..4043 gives 6.1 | 3.8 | 3.32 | 6.52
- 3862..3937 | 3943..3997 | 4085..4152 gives 1.6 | 3.7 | 4.45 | 6.37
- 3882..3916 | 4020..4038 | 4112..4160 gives -4.2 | 4.2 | 6.57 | 6.26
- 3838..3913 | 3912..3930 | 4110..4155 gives 0.2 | 3.6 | 4.02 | 6.26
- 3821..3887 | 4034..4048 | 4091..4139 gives -2.0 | 3.04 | 6.19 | 6.36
